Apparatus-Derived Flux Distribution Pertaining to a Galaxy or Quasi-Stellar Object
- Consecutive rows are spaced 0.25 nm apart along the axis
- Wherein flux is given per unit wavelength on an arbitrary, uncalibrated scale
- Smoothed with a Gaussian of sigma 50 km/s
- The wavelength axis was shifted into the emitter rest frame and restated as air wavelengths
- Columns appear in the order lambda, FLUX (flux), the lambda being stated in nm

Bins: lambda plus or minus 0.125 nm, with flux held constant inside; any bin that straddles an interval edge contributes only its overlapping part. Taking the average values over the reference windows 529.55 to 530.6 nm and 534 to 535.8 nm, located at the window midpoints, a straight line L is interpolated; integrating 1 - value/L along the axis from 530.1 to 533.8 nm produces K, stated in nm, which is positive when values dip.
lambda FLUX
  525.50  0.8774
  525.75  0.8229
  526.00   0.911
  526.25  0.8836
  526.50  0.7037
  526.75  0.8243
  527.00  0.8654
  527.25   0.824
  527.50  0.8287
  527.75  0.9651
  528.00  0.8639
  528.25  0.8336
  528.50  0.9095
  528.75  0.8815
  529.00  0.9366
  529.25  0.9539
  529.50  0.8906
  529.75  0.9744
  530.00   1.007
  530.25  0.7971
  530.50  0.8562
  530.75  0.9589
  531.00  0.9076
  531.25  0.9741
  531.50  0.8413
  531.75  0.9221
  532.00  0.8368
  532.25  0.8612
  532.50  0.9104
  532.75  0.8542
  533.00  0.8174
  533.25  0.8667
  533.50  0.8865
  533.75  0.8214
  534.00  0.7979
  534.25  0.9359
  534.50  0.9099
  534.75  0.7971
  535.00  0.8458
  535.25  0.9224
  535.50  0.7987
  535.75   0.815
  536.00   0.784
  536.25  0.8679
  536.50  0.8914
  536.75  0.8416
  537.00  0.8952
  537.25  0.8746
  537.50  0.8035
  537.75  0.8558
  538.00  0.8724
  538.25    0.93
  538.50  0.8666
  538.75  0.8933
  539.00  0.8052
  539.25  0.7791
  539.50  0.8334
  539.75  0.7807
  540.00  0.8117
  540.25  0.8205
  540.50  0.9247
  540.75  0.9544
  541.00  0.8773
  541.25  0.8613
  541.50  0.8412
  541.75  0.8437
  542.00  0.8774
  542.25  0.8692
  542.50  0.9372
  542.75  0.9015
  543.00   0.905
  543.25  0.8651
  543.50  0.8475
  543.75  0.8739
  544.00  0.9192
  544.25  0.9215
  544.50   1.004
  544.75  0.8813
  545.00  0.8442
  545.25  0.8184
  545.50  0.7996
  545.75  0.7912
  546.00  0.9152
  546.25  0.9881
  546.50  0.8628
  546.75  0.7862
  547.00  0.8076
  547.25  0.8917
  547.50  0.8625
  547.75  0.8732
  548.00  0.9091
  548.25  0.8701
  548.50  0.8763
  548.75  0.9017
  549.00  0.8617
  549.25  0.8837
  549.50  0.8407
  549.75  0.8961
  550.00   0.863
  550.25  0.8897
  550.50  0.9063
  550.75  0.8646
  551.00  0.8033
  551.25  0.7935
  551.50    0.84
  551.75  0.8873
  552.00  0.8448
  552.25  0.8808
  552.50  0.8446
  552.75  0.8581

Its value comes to 0.054 nm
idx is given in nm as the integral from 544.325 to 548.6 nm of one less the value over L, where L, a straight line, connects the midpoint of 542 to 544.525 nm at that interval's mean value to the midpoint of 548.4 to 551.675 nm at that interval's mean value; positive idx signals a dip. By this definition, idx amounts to 0.06 nm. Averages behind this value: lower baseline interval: 0.899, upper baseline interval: 0.863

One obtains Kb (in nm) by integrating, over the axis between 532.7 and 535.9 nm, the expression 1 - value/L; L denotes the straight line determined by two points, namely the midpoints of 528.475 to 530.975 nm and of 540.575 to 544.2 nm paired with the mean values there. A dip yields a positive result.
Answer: 0.19 nm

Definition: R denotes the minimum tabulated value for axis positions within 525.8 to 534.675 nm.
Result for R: 0.7037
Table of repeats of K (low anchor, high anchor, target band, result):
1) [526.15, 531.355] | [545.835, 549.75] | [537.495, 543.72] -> 0.11 nm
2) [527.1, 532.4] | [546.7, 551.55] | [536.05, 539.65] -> 0.11 nm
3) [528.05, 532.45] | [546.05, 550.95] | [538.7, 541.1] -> 0.11 nm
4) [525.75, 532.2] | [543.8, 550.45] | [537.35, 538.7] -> 0.02 nm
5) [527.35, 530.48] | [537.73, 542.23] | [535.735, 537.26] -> 0.03 nm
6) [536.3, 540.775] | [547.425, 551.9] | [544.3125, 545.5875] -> -0.02 nm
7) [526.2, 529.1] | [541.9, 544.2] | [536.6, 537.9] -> 0.03 nm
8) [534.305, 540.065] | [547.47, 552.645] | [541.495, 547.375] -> -0.12 nm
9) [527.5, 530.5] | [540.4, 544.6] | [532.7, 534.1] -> 0.09 nm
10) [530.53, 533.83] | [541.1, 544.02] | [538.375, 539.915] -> 0.09 nm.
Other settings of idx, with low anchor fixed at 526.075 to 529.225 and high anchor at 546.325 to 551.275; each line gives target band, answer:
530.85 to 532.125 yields -0.05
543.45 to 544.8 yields -0.08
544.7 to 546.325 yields 0.01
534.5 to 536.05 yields 0.05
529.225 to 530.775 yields -0.09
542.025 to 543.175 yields -0.05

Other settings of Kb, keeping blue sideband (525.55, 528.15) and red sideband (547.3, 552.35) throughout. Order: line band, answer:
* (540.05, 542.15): -0.03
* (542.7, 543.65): -0.02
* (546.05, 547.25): 0.00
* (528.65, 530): -0.13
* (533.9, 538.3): 0.00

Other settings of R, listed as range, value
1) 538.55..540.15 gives 0.7791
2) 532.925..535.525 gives 0.7971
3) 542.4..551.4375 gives 0.7862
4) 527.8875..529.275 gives 0.8336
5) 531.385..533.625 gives 0.8174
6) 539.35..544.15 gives 0.7807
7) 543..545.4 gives 0.8184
